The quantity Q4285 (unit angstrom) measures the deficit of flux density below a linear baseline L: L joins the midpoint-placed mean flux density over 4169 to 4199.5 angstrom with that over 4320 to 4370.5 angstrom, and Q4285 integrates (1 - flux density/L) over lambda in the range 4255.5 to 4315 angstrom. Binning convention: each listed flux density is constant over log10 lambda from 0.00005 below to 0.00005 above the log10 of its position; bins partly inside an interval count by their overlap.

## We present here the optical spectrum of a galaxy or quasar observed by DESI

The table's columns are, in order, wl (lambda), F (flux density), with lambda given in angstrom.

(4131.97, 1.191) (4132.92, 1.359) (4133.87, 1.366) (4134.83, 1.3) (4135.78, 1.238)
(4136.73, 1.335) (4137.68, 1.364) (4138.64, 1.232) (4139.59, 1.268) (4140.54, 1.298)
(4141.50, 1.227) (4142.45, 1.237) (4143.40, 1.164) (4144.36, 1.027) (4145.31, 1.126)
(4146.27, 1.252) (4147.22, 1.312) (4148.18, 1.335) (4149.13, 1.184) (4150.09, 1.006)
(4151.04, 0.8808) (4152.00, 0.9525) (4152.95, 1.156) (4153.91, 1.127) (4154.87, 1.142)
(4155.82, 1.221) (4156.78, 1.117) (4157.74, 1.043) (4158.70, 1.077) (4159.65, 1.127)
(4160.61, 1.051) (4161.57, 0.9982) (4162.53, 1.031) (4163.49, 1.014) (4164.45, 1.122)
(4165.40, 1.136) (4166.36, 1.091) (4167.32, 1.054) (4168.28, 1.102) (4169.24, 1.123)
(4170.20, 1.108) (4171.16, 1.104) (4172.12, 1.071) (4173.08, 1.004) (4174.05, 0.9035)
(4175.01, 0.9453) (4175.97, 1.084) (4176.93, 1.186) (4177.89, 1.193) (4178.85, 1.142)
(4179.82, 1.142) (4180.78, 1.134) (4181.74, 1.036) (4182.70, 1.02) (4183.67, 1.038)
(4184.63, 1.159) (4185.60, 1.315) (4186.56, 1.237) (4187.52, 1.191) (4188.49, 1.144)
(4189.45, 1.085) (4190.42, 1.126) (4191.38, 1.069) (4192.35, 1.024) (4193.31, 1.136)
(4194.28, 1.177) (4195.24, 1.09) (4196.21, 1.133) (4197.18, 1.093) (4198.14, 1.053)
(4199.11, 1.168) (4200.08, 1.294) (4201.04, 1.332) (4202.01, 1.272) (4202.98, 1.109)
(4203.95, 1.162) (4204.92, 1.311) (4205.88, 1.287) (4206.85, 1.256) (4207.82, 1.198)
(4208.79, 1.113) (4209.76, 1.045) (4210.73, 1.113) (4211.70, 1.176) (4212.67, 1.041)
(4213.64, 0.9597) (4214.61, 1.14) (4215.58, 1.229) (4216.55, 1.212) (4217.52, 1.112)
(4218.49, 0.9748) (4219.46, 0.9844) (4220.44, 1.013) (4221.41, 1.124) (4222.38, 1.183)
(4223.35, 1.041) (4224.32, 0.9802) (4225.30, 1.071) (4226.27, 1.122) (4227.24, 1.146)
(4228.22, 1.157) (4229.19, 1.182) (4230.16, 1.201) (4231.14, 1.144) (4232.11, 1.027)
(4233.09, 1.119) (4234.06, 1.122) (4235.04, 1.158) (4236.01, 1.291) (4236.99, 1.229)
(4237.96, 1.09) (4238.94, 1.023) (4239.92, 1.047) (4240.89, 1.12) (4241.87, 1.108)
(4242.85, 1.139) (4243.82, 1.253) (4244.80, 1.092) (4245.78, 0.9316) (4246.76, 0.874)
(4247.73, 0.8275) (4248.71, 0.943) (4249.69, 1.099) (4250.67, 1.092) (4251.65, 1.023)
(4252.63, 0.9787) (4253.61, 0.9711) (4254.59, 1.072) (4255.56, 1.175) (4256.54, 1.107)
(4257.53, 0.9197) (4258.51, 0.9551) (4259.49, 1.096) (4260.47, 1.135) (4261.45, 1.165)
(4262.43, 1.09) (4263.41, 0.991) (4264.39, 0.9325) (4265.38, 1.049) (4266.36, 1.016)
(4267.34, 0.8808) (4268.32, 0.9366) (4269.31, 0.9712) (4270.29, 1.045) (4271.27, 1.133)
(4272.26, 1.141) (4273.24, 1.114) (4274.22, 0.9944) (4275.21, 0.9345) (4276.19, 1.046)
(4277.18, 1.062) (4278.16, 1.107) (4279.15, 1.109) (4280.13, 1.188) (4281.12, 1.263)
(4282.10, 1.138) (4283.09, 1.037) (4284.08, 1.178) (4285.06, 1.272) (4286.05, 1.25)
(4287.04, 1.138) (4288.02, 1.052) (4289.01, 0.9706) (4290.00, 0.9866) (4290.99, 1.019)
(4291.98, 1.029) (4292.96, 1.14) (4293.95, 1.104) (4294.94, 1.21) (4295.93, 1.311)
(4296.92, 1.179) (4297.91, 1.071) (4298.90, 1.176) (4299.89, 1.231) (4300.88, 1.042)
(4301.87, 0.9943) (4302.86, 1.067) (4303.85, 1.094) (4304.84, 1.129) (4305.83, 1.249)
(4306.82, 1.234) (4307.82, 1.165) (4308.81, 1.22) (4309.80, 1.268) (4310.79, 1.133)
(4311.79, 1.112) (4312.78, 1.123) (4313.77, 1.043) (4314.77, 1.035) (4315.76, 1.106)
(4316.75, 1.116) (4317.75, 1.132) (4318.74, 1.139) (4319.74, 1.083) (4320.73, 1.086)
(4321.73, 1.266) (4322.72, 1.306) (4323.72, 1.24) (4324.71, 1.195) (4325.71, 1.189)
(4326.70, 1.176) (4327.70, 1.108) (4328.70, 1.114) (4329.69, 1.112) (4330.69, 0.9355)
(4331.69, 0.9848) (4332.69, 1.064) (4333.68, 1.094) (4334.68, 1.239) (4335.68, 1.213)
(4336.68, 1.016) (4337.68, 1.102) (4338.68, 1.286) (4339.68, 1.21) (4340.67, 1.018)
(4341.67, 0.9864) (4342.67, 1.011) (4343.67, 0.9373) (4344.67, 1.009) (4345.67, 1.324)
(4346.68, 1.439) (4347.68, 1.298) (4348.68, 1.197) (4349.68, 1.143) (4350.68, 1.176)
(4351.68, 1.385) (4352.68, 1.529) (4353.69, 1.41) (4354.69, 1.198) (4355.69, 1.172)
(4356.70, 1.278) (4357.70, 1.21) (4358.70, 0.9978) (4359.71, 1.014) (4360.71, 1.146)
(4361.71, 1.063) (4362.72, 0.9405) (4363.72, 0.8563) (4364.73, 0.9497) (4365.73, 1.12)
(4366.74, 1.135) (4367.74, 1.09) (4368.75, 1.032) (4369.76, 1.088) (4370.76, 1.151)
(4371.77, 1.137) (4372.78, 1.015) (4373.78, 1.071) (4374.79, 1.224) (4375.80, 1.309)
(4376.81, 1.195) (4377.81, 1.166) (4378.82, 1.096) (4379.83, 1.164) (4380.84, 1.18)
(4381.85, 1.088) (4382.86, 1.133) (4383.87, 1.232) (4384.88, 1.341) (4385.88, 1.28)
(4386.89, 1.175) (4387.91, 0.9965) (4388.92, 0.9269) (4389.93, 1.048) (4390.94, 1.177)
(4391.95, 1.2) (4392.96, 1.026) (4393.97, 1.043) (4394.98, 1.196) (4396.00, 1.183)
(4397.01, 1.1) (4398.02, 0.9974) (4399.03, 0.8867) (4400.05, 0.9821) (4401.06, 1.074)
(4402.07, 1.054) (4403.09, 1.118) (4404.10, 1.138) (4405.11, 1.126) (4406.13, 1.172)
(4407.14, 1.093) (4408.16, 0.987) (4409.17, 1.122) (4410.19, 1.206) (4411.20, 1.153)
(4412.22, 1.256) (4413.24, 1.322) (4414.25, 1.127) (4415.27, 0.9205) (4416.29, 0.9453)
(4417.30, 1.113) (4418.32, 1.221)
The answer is 1.6 angstrom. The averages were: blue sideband 1.11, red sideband 1.14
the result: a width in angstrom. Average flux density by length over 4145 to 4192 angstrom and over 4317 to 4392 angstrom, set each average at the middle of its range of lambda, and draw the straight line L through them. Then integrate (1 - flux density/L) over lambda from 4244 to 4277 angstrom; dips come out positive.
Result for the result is 2.92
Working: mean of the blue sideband 1.11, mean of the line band 1.02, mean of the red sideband 1.14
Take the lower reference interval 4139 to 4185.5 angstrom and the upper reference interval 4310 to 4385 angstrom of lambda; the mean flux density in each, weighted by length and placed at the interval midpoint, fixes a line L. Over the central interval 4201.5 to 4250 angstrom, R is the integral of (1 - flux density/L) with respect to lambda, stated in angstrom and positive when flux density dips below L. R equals 0.5 angstrom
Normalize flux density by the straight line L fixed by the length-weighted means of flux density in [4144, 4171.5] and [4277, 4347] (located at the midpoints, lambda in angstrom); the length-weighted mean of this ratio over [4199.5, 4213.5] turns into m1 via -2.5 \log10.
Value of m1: -0.07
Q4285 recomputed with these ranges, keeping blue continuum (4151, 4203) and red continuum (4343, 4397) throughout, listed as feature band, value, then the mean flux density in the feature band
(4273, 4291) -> 0.5 angstrom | 1.1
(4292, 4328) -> -0.5 angstrom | 1.15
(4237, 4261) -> 1.6 angstrom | 1.05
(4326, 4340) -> 0.3 angstrom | 1.12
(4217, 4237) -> 0.1 angstrom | 1.11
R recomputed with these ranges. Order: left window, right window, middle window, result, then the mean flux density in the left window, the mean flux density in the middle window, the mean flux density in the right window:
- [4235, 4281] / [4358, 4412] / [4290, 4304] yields -0.57 angstrom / 1.06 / 1.12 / 1.1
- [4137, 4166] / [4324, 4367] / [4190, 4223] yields 0.10 angstrom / 1.14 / 1.14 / 1.14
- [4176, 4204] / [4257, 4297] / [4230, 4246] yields -0.23 angstrom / 1.15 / 1.12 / 1.08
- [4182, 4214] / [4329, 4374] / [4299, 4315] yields -0.02 angstrom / 1.15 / 1.14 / 1.13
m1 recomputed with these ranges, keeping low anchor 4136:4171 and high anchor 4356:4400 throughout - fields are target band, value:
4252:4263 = 0.06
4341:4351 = -0.04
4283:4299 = -0.01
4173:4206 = 0.00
